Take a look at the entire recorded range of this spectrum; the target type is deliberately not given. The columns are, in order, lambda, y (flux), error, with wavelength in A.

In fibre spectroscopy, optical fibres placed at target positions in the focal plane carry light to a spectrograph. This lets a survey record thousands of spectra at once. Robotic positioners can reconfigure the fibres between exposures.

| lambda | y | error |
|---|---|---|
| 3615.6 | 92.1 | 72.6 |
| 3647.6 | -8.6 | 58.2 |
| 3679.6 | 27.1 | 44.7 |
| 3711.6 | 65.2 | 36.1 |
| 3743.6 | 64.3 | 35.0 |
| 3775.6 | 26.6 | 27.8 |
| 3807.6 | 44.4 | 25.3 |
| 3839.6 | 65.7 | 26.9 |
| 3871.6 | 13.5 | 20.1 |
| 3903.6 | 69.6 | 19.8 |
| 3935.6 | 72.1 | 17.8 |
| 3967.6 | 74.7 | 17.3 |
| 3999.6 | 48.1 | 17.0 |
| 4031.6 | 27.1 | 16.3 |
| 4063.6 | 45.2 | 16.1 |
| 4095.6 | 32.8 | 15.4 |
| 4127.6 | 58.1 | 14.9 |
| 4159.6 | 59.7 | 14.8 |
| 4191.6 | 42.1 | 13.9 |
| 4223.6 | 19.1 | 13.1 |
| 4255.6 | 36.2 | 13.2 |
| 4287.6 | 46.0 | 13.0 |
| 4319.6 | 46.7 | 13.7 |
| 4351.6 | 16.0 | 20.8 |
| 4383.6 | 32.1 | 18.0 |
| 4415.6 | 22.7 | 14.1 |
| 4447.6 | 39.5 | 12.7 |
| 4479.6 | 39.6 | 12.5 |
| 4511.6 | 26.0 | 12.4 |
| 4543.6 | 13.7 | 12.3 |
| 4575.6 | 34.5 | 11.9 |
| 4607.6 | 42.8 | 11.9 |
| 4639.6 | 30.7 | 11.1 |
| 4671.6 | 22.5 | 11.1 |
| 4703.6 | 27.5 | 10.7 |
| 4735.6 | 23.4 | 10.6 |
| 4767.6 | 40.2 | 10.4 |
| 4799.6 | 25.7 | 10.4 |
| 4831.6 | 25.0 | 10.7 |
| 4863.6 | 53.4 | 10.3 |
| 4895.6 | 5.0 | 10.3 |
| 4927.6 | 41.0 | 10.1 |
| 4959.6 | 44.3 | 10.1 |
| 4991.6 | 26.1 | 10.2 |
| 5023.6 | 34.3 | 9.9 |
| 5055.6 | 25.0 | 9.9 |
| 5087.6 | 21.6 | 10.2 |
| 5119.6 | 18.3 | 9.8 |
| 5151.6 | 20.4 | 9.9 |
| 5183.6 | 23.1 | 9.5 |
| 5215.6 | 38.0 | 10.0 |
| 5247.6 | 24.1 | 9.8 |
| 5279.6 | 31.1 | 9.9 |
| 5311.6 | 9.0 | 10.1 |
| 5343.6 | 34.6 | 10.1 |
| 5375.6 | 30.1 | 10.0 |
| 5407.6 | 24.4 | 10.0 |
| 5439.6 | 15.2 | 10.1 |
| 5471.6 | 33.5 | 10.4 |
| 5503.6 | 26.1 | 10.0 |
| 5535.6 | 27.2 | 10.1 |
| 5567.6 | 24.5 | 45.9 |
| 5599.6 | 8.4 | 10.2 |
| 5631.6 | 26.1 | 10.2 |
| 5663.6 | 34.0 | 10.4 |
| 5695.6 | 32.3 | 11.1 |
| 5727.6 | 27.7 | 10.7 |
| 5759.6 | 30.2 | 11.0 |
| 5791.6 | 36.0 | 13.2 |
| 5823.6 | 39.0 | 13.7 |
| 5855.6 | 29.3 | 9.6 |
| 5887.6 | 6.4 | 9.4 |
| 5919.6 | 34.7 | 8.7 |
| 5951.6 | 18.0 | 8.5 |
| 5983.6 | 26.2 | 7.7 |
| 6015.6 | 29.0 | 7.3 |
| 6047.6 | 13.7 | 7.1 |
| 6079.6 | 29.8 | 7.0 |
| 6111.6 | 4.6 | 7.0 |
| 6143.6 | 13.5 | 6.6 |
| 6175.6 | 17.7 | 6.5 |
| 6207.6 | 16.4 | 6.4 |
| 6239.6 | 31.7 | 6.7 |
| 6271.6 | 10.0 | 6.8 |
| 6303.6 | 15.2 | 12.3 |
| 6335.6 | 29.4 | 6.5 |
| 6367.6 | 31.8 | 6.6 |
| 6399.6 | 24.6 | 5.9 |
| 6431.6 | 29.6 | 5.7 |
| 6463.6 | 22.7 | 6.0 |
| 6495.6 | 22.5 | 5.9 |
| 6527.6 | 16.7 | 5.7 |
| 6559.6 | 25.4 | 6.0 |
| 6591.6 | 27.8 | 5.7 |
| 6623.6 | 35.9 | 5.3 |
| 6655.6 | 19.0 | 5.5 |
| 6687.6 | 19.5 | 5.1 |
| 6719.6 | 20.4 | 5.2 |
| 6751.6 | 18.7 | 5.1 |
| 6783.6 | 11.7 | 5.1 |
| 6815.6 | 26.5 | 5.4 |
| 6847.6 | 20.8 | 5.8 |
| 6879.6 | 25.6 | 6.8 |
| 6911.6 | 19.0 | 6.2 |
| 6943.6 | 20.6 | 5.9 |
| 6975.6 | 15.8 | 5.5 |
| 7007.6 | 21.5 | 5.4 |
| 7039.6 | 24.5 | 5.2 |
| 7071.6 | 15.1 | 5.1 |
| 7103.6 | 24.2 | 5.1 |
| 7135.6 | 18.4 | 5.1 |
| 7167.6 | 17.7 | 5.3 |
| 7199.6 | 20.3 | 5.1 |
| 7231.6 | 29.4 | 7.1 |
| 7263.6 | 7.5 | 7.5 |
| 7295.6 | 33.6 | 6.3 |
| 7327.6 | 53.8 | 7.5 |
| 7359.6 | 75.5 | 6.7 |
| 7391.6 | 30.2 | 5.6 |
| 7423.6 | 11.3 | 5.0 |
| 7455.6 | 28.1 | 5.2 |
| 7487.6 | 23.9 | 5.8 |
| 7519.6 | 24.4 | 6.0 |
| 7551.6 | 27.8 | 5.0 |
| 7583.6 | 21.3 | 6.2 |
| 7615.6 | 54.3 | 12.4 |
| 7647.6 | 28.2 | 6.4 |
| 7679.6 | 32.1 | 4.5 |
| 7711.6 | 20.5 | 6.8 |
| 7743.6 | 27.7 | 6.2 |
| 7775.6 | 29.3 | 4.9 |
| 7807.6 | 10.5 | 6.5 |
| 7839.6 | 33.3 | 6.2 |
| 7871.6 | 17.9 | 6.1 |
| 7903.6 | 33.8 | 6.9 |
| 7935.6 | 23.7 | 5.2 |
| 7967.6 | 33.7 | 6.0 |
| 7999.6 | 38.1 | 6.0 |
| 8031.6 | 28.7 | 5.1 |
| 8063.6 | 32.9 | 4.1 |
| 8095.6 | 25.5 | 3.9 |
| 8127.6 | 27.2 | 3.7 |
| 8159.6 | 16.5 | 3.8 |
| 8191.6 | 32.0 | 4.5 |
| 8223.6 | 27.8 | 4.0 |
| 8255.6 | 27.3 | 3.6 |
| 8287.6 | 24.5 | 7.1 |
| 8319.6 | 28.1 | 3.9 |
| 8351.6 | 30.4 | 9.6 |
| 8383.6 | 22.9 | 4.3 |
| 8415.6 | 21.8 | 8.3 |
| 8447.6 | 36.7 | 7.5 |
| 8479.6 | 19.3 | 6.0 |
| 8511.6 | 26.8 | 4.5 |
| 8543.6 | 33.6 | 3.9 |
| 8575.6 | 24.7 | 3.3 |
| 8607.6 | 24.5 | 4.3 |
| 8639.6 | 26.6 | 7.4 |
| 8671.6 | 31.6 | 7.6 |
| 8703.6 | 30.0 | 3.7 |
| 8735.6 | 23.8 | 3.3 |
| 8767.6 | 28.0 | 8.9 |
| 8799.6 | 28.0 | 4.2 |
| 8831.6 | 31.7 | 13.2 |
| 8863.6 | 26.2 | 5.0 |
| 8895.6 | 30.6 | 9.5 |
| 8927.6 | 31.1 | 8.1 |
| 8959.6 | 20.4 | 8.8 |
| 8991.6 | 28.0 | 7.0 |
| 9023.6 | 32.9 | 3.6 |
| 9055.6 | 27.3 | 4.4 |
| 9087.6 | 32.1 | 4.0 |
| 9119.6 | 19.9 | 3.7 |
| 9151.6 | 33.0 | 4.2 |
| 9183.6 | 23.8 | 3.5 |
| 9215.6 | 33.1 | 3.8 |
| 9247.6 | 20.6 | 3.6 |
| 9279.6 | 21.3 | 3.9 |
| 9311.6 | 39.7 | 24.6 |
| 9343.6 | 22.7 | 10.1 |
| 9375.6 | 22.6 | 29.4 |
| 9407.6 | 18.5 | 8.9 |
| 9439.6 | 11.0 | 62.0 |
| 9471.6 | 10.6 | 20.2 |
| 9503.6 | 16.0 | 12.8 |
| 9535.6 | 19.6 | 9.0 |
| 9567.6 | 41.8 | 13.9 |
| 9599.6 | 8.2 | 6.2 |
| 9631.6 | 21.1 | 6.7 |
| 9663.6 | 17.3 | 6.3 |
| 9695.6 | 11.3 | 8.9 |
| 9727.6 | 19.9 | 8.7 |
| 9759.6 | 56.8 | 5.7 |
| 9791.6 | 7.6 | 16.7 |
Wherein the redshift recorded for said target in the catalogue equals 0.970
